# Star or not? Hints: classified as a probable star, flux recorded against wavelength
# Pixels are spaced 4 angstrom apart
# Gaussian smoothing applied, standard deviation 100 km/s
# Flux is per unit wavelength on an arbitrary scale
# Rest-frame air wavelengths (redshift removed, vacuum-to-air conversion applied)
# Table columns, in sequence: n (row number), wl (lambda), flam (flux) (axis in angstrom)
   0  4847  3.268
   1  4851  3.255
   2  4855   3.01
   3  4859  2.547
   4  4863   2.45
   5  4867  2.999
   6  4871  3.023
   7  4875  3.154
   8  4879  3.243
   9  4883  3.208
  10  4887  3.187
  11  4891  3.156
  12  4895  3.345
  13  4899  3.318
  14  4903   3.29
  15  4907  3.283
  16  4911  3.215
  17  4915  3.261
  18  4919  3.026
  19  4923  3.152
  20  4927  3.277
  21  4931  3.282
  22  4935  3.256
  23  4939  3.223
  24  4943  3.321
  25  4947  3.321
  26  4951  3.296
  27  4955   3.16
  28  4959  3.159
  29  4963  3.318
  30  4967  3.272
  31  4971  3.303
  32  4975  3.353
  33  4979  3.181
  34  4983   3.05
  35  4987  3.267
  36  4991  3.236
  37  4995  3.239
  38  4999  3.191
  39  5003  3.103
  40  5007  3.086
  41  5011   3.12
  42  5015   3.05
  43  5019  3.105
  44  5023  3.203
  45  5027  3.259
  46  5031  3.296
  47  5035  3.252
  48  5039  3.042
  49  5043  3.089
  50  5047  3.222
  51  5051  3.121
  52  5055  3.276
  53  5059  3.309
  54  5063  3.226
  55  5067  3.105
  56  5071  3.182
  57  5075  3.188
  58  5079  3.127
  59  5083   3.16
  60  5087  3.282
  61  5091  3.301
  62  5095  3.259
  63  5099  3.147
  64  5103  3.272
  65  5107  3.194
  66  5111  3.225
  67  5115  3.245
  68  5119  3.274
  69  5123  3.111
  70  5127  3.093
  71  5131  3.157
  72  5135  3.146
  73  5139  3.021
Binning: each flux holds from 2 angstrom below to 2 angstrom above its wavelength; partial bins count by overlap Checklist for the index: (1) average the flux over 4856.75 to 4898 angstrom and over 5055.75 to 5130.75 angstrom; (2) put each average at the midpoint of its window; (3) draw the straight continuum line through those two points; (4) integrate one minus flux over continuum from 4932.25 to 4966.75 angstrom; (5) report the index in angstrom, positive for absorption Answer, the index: -1.8 angstrom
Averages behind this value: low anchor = 3.04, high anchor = 3.21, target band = 3.26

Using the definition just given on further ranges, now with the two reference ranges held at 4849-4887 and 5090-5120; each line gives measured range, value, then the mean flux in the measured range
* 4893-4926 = -2.1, 3.24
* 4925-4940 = -1.0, 3.26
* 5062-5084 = 0.3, 3.16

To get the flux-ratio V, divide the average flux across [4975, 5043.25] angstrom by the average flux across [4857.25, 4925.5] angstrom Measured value 1.0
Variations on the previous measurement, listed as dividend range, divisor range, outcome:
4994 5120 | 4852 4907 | 1.04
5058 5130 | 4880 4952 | 0.99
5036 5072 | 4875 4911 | 0.98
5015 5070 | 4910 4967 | 0.99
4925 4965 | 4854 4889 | 1.09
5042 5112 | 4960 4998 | 0.99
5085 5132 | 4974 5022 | 1.02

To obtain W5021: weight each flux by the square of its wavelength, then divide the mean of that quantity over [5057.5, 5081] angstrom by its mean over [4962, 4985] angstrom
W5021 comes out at 1.0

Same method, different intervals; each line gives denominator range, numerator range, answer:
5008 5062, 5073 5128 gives 1.04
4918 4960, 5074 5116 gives 1.06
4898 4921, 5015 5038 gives 1.04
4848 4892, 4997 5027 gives 1.10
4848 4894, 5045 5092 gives 1.14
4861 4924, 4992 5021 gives 1.04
